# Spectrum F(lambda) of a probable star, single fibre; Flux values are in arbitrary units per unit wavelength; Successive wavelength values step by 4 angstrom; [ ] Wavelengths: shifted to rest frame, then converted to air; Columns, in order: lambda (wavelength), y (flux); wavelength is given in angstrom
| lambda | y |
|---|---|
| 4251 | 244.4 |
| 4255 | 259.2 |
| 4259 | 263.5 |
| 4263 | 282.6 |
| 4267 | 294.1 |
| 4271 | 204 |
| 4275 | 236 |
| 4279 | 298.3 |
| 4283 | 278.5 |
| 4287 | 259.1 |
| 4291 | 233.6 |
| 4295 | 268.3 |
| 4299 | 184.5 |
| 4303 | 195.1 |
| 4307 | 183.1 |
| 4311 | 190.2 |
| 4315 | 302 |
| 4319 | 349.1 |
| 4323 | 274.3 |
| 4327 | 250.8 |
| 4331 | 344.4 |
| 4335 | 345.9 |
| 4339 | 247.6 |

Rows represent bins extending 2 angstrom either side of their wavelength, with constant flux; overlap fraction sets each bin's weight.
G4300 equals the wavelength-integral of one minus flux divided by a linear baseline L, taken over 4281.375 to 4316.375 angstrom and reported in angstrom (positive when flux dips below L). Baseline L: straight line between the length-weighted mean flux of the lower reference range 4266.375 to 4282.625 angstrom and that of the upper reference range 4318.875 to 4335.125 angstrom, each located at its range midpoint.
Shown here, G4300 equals 5.96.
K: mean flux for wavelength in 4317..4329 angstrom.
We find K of 291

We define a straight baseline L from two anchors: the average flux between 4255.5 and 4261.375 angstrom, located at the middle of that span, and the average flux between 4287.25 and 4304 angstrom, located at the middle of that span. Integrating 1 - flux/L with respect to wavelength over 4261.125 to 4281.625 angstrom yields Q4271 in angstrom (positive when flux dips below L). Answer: -1.1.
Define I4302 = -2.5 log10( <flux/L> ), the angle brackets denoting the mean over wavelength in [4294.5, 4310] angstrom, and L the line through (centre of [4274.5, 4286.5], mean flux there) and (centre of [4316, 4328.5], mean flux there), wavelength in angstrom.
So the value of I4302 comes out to 0.377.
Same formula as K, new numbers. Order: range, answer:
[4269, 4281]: 246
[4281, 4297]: 260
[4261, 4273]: 260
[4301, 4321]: 244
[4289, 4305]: 220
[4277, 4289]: 279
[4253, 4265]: 268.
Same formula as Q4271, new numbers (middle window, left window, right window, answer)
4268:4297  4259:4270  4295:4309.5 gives -2.2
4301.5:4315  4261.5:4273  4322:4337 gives 3.9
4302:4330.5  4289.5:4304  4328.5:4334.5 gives 3.2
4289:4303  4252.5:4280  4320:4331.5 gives 2.6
